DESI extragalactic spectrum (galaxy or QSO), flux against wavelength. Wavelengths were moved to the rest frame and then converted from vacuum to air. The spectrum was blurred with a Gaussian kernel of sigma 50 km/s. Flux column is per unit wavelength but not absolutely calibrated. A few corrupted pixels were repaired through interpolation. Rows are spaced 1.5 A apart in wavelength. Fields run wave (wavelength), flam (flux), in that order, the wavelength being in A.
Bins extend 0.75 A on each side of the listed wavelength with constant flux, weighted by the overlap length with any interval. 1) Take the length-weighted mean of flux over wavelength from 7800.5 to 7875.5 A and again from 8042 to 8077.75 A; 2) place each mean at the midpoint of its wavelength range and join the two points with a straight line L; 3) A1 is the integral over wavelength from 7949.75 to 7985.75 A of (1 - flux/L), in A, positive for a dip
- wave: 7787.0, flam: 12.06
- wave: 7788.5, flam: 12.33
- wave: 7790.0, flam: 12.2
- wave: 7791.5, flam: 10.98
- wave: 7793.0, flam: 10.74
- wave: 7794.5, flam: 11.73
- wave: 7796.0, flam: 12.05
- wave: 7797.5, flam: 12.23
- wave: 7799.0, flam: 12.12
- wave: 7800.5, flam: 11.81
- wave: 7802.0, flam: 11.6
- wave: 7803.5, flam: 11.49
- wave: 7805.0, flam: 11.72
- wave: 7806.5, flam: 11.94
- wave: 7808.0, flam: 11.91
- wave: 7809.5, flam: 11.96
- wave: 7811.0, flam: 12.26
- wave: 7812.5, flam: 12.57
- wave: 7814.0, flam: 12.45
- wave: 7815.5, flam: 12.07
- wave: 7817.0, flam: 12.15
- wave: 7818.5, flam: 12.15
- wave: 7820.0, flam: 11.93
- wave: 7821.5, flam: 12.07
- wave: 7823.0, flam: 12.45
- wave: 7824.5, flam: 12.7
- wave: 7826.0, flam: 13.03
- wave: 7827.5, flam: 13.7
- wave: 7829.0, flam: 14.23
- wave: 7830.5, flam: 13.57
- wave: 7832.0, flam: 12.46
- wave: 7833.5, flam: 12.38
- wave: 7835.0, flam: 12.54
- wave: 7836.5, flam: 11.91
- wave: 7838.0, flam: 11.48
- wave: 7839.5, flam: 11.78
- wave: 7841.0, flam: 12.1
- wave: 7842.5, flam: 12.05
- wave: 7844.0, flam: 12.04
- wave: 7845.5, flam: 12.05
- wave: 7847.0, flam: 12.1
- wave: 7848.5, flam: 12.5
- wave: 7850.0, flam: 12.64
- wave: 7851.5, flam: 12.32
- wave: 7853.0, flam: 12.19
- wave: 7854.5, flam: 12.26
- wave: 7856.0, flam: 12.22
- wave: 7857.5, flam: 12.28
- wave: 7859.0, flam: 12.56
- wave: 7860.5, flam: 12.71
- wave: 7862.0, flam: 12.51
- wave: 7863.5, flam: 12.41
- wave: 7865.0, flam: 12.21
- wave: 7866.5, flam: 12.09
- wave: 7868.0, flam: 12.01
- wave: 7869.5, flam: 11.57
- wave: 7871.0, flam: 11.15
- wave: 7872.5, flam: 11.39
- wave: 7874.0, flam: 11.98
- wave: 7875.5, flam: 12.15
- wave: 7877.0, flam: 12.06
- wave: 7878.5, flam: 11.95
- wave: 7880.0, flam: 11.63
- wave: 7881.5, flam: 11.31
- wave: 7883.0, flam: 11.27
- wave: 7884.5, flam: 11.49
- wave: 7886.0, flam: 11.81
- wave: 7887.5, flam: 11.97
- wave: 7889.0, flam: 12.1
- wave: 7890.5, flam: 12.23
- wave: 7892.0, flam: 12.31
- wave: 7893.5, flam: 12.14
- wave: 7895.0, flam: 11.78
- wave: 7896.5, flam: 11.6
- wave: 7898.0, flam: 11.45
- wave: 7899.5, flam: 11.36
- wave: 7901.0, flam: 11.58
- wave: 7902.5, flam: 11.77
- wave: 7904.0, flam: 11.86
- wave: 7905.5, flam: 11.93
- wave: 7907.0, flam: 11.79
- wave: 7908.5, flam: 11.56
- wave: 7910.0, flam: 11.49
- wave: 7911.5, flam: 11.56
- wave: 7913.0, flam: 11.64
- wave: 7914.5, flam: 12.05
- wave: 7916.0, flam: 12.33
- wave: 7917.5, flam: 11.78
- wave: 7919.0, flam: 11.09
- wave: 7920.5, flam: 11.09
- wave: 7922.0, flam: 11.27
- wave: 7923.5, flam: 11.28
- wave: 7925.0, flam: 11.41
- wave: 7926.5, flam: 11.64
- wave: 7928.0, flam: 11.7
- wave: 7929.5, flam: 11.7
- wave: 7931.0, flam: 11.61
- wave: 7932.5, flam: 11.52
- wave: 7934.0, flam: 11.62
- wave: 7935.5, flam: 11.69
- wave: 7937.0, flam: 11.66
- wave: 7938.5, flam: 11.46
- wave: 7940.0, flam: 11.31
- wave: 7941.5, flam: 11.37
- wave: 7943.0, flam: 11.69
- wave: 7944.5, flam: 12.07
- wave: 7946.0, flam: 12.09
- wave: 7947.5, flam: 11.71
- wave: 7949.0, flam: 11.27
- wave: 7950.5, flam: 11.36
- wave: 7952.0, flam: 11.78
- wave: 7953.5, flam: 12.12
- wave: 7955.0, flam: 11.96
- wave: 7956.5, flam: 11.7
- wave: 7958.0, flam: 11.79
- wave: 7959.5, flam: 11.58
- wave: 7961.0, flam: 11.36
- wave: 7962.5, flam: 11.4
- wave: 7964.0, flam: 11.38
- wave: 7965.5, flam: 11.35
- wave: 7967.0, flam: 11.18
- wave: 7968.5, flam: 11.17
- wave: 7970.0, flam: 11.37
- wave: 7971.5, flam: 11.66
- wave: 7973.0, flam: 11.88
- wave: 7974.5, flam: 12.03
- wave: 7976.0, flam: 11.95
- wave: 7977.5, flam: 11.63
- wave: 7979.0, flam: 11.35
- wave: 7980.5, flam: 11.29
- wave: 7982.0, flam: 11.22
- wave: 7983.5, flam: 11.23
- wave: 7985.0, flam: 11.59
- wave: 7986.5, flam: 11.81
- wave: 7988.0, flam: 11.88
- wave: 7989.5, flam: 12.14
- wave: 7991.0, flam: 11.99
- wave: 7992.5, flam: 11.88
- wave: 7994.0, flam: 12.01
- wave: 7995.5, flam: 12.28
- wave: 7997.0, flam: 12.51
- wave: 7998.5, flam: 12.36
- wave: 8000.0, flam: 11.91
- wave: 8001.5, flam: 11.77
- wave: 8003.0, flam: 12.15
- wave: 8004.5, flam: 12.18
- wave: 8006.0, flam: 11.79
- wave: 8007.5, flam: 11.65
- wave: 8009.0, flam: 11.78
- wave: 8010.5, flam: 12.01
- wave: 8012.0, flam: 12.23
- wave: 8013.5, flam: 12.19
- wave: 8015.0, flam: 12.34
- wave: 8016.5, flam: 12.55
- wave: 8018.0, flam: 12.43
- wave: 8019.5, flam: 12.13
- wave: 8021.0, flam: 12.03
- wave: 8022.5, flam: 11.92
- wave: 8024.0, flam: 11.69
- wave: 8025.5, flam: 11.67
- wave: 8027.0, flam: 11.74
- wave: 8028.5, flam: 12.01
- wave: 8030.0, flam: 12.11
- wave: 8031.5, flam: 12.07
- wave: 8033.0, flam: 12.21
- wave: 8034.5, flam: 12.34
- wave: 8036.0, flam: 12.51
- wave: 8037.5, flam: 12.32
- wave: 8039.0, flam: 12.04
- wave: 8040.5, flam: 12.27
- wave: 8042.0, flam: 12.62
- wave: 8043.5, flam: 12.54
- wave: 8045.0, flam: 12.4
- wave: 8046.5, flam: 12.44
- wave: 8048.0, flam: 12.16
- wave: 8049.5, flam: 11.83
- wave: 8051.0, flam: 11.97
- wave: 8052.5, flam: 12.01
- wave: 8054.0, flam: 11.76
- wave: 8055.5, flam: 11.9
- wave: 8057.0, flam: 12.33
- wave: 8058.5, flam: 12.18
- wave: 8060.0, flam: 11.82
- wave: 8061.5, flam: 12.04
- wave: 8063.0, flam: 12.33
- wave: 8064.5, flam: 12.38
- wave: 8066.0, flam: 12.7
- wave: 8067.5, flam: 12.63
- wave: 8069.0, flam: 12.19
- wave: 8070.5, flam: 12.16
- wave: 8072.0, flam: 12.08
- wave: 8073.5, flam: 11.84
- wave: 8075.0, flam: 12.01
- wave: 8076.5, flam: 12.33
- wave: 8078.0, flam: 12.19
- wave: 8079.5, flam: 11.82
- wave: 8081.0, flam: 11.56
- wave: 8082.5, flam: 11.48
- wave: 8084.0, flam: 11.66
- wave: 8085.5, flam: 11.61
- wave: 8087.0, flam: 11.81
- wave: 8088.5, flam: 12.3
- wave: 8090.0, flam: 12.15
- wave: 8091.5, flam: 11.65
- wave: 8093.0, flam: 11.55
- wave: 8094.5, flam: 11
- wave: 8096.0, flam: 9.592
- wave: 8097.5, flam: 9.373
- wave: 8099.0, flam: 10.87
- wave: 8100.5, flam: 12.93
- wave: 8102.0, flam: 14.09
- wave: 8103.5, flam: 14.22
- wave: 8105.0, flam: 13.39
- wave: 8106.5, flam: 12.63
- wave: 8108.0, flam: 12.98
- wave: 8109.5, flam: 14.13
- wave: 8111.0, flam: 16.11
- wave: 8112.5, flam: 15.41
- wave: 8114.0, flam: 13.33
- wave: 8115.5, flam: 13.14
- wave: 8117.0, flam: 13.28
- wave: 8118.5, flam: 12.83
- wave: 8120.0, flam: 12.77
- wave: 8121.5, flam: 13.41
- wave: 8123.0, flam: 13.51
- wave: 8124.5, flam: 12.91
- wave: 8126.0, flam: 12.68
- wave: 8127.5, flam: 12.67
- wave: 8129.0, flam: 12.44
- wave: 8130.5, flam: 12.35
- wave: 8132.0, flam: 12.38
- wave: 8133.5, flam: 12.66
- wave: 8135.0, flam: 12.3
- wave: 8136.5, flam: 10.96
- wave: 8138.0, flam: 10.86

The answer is 1.9 A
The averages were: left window 12.2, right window 12.2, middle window 11.6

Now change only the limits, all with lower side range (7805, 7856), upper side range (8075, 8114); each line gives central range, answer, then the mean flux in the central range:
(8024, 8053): 0.5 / 12.2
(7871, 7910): 1.9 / 11.8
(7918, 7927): 0.8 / 11.3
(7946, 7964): 1.0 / 11.6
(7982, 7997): 0.6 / 11.9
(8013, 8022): 0.1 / 12.3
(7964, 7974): 0.7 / 11.4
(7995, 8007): 0.2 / 12.1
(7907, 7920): 0.7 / 11.7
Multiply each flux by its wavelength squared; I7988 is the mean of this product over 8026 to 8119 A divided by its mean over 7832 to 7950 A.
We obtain 1.09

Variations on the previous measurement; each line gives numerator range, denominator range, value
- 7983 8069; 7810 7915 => 1.04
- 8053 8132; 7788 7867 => 1.09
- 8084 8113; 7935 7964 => 1.11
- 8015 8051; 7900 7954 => 1.07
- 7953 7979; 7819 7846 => 0.96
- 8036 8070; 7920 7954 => 1.09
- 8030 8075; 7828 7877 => 1.05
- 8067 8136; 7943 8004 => 1.10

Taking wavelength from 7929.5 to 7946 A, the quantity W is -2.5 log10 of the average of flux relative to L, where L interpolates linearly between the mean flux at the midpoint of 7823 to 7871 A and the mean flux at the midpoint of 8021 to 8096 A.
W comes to 0.05 mag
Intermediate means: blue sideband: 12.4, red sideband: 12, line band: 11.6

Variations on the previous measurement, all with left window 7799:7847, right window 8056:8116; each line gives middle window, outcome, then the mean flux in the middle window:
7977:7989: 0.07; 11.5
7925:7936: 0.06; 11.6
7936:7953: 0.06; 11.6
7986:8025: 0.02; 12.1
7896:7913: 0.06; 11.6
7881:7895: 0.04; 11.9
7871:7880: 0.04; 11.8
